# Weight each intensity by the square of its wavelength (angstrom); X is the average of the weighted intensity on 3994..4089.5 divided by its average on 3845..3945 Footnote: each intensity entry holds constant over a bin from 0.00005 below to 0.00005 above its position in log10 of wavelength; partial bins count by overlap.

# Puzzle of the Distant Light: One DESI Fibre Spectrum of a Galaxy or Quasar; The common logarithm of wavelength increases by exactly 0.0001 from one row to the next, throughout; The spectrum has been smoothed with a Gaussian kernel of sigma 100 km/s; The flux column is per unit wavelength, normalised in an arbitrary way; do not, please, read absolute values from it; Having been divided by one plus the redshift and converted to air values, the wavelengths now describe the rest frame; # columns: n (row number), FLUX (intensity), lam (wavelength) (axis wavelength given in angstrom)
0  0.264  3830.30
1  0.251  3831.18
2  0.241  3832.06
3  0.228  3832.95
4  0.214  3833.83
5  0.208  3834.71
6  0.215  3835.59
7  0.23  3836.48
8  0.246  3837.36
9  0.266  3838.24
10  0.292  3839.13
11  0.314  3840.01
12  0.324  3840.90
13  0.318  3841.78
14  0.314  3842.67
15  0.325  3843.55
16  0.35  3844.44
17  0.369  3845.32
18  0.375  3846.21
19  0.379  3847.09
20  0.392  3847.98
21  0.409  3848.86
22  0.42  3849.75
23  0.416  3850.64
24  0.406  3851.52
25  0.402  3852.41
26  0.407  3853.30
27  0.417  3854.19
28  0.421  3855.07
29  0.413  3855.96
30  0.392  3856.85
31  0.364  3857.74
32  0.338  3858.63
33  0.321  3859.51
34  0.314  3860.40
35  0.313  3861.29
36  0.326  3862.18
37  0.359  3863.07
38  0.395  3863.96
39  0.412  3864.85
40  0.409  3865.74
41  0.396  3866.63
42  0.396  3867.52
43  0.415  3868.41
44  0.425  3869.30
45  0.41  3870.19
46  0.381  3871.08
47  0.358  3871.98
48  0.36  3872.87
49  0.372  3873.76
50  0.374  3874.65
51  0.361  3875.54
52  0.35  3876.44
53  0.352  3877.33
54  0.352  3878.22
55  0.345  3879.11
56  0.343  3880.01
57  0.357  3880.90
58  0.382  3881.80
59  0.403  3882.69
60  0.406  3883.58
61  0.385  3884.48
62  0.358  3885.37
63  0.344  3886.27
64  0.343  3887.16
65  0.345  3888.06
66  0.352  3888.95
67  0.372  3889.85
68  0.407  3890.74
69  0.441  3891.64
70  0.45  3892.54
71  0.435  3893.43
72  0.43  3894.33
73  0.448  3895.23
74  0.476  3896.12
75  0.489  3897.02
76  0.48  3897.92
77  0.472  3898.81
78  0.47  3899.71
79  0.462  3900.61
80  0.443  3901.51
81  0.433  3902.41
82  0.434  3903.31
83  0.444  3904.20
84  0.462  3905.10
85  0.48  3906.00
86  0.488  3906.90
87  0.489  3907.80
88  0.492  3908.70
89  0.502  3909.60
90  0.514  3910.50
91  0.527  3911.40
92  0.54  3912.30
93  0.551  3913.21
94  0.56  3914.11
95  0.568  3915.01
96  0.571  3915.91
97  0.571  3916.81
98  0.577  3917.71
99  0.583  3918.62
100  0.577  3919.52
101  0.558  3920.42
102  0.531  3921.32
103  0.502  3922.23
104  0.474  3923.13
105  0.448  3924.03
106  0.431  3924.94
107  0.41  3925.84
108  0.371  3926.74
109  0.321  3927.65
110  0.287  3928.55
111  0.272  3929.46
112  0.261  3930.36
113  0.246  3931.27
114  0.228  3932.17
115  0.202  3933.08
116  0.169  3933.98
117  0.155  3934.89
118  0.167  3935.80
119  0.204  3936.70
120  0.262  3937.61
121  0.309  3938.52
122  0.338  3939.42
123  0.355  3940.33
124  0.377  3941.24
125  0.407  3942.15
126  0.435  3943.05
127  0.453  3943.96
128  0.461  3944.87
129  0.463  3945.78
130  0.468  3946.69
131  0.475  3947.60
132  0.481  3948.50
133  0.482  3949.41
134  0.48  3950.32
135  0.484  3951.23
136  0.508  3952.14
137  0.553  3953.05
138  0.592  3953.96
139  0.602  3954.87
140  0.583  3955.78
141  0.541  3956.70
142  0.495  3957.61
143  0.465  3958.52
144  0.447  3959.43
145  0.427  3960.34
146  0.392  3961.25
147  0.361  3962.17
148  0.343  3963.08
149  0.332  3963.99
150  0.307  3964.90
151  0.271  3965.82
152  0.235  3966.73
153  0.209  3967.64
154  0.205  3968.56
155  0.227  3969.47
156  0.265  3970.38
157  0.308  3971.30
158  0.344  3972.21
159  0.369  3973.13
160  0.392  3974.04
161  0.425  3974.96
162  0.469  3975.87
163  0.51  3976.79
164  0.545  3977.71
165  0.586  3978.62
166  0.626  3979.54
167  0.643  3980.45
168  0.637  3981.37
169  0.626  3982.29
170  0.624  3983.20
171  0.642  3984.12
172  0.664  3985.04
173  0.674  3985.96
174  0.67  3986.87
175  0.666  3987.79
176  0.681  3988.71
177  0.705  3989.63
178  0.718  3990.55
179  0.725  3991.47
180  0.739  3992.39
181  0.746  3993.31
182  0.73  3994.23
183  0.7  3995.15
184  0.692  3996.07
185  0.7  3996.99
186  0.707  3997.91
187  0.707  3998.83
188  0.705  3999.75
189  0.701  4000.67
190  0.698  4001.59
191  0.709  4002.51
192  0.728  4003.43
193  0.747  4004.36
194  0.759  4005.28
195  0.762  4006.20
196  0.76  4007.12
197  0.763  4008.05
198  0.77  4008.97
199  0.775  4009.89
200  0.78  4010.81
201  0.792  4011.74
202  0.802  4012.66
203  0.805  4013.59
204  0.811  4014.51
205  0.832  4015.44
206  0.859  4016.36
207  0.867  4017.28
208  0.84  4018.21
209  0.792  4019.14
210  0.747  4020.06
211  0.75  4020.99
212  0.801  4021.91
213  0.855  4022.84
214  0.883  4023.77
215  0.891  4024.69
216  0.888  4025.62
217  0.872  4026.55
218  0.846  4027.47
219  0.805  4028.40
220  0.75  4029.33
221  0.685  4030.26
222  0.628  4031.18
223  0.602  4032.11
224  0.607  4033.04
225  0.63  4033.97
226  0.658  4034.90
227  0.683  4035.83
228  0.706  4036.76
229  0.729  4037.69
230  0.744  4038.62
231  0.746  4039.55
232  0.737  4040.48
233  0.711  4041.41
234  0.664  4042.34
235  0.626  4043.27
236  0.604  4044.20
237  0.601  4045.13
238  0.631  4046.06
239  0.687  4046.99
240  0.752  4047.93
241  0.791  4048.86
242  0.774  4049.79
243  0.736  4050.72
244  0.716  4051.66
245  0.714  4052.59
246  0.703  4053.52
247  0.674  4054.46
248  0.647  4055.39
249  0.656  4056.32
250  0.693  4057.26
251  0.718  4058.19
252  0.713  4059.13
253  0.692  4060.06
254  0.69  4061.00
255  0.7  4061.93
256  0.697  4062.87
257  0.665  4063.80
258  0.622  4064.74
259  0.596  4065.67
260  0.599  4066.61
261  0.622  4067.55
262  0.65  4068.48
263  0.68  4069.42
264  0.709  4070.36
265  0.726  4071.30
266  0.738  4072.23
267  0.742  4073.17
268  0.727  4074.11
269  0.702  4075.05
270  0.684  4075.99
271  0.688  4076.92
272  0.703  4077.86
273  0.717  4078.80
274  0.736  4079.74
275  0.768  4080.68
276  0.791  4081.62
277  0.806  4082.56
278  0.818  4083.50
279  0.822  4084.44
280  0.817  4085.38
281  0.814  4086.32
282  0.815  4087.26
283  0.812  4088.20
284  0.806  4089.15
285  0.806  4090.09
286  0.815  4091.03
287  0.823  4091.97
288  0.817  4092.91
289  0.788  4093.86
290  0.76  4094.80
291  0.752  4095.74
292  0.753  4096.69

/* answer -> 1.96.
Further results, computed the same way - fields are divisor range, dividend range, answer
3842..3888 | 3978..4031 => 2.13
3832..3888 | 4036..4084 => 2.19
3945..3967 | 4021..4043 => 1.71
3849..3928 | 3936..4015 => 1.34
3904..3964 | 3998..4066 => 1.77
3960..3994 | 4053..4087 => 1.49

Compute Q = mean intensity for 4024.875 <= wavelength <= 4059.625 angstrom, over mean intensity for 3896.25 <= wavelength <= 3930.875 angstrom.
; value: 1.49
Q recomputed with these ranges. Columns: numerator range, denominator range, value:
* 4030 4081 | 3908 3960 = 1.57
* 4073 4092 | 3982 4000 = 1.12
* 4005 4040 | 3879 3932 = 1.74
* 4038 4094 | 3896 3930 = 1.50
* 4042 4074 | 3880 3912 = 1.58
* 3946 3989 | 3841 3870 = 1.25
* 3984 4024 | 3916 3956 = 1.82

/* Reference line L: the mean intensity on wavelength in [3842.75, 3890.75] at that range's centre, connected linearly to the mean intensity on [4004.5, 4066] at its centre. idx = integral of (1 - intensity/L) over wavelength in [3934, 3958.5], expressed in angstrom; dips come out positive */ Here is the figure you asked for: 5.5 angstrom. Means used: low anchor 0.375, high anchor 0.735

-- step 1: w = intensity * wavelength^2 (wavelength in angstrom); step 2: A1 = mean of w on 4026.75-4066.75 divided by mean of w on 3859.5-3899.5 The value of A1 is 1.9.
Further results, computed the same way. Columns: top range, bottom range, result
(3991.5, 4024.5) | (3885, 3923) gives 1.70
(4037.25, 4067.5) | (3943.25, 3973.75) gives 1.75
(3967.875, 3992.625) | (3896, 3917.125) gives 1.13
